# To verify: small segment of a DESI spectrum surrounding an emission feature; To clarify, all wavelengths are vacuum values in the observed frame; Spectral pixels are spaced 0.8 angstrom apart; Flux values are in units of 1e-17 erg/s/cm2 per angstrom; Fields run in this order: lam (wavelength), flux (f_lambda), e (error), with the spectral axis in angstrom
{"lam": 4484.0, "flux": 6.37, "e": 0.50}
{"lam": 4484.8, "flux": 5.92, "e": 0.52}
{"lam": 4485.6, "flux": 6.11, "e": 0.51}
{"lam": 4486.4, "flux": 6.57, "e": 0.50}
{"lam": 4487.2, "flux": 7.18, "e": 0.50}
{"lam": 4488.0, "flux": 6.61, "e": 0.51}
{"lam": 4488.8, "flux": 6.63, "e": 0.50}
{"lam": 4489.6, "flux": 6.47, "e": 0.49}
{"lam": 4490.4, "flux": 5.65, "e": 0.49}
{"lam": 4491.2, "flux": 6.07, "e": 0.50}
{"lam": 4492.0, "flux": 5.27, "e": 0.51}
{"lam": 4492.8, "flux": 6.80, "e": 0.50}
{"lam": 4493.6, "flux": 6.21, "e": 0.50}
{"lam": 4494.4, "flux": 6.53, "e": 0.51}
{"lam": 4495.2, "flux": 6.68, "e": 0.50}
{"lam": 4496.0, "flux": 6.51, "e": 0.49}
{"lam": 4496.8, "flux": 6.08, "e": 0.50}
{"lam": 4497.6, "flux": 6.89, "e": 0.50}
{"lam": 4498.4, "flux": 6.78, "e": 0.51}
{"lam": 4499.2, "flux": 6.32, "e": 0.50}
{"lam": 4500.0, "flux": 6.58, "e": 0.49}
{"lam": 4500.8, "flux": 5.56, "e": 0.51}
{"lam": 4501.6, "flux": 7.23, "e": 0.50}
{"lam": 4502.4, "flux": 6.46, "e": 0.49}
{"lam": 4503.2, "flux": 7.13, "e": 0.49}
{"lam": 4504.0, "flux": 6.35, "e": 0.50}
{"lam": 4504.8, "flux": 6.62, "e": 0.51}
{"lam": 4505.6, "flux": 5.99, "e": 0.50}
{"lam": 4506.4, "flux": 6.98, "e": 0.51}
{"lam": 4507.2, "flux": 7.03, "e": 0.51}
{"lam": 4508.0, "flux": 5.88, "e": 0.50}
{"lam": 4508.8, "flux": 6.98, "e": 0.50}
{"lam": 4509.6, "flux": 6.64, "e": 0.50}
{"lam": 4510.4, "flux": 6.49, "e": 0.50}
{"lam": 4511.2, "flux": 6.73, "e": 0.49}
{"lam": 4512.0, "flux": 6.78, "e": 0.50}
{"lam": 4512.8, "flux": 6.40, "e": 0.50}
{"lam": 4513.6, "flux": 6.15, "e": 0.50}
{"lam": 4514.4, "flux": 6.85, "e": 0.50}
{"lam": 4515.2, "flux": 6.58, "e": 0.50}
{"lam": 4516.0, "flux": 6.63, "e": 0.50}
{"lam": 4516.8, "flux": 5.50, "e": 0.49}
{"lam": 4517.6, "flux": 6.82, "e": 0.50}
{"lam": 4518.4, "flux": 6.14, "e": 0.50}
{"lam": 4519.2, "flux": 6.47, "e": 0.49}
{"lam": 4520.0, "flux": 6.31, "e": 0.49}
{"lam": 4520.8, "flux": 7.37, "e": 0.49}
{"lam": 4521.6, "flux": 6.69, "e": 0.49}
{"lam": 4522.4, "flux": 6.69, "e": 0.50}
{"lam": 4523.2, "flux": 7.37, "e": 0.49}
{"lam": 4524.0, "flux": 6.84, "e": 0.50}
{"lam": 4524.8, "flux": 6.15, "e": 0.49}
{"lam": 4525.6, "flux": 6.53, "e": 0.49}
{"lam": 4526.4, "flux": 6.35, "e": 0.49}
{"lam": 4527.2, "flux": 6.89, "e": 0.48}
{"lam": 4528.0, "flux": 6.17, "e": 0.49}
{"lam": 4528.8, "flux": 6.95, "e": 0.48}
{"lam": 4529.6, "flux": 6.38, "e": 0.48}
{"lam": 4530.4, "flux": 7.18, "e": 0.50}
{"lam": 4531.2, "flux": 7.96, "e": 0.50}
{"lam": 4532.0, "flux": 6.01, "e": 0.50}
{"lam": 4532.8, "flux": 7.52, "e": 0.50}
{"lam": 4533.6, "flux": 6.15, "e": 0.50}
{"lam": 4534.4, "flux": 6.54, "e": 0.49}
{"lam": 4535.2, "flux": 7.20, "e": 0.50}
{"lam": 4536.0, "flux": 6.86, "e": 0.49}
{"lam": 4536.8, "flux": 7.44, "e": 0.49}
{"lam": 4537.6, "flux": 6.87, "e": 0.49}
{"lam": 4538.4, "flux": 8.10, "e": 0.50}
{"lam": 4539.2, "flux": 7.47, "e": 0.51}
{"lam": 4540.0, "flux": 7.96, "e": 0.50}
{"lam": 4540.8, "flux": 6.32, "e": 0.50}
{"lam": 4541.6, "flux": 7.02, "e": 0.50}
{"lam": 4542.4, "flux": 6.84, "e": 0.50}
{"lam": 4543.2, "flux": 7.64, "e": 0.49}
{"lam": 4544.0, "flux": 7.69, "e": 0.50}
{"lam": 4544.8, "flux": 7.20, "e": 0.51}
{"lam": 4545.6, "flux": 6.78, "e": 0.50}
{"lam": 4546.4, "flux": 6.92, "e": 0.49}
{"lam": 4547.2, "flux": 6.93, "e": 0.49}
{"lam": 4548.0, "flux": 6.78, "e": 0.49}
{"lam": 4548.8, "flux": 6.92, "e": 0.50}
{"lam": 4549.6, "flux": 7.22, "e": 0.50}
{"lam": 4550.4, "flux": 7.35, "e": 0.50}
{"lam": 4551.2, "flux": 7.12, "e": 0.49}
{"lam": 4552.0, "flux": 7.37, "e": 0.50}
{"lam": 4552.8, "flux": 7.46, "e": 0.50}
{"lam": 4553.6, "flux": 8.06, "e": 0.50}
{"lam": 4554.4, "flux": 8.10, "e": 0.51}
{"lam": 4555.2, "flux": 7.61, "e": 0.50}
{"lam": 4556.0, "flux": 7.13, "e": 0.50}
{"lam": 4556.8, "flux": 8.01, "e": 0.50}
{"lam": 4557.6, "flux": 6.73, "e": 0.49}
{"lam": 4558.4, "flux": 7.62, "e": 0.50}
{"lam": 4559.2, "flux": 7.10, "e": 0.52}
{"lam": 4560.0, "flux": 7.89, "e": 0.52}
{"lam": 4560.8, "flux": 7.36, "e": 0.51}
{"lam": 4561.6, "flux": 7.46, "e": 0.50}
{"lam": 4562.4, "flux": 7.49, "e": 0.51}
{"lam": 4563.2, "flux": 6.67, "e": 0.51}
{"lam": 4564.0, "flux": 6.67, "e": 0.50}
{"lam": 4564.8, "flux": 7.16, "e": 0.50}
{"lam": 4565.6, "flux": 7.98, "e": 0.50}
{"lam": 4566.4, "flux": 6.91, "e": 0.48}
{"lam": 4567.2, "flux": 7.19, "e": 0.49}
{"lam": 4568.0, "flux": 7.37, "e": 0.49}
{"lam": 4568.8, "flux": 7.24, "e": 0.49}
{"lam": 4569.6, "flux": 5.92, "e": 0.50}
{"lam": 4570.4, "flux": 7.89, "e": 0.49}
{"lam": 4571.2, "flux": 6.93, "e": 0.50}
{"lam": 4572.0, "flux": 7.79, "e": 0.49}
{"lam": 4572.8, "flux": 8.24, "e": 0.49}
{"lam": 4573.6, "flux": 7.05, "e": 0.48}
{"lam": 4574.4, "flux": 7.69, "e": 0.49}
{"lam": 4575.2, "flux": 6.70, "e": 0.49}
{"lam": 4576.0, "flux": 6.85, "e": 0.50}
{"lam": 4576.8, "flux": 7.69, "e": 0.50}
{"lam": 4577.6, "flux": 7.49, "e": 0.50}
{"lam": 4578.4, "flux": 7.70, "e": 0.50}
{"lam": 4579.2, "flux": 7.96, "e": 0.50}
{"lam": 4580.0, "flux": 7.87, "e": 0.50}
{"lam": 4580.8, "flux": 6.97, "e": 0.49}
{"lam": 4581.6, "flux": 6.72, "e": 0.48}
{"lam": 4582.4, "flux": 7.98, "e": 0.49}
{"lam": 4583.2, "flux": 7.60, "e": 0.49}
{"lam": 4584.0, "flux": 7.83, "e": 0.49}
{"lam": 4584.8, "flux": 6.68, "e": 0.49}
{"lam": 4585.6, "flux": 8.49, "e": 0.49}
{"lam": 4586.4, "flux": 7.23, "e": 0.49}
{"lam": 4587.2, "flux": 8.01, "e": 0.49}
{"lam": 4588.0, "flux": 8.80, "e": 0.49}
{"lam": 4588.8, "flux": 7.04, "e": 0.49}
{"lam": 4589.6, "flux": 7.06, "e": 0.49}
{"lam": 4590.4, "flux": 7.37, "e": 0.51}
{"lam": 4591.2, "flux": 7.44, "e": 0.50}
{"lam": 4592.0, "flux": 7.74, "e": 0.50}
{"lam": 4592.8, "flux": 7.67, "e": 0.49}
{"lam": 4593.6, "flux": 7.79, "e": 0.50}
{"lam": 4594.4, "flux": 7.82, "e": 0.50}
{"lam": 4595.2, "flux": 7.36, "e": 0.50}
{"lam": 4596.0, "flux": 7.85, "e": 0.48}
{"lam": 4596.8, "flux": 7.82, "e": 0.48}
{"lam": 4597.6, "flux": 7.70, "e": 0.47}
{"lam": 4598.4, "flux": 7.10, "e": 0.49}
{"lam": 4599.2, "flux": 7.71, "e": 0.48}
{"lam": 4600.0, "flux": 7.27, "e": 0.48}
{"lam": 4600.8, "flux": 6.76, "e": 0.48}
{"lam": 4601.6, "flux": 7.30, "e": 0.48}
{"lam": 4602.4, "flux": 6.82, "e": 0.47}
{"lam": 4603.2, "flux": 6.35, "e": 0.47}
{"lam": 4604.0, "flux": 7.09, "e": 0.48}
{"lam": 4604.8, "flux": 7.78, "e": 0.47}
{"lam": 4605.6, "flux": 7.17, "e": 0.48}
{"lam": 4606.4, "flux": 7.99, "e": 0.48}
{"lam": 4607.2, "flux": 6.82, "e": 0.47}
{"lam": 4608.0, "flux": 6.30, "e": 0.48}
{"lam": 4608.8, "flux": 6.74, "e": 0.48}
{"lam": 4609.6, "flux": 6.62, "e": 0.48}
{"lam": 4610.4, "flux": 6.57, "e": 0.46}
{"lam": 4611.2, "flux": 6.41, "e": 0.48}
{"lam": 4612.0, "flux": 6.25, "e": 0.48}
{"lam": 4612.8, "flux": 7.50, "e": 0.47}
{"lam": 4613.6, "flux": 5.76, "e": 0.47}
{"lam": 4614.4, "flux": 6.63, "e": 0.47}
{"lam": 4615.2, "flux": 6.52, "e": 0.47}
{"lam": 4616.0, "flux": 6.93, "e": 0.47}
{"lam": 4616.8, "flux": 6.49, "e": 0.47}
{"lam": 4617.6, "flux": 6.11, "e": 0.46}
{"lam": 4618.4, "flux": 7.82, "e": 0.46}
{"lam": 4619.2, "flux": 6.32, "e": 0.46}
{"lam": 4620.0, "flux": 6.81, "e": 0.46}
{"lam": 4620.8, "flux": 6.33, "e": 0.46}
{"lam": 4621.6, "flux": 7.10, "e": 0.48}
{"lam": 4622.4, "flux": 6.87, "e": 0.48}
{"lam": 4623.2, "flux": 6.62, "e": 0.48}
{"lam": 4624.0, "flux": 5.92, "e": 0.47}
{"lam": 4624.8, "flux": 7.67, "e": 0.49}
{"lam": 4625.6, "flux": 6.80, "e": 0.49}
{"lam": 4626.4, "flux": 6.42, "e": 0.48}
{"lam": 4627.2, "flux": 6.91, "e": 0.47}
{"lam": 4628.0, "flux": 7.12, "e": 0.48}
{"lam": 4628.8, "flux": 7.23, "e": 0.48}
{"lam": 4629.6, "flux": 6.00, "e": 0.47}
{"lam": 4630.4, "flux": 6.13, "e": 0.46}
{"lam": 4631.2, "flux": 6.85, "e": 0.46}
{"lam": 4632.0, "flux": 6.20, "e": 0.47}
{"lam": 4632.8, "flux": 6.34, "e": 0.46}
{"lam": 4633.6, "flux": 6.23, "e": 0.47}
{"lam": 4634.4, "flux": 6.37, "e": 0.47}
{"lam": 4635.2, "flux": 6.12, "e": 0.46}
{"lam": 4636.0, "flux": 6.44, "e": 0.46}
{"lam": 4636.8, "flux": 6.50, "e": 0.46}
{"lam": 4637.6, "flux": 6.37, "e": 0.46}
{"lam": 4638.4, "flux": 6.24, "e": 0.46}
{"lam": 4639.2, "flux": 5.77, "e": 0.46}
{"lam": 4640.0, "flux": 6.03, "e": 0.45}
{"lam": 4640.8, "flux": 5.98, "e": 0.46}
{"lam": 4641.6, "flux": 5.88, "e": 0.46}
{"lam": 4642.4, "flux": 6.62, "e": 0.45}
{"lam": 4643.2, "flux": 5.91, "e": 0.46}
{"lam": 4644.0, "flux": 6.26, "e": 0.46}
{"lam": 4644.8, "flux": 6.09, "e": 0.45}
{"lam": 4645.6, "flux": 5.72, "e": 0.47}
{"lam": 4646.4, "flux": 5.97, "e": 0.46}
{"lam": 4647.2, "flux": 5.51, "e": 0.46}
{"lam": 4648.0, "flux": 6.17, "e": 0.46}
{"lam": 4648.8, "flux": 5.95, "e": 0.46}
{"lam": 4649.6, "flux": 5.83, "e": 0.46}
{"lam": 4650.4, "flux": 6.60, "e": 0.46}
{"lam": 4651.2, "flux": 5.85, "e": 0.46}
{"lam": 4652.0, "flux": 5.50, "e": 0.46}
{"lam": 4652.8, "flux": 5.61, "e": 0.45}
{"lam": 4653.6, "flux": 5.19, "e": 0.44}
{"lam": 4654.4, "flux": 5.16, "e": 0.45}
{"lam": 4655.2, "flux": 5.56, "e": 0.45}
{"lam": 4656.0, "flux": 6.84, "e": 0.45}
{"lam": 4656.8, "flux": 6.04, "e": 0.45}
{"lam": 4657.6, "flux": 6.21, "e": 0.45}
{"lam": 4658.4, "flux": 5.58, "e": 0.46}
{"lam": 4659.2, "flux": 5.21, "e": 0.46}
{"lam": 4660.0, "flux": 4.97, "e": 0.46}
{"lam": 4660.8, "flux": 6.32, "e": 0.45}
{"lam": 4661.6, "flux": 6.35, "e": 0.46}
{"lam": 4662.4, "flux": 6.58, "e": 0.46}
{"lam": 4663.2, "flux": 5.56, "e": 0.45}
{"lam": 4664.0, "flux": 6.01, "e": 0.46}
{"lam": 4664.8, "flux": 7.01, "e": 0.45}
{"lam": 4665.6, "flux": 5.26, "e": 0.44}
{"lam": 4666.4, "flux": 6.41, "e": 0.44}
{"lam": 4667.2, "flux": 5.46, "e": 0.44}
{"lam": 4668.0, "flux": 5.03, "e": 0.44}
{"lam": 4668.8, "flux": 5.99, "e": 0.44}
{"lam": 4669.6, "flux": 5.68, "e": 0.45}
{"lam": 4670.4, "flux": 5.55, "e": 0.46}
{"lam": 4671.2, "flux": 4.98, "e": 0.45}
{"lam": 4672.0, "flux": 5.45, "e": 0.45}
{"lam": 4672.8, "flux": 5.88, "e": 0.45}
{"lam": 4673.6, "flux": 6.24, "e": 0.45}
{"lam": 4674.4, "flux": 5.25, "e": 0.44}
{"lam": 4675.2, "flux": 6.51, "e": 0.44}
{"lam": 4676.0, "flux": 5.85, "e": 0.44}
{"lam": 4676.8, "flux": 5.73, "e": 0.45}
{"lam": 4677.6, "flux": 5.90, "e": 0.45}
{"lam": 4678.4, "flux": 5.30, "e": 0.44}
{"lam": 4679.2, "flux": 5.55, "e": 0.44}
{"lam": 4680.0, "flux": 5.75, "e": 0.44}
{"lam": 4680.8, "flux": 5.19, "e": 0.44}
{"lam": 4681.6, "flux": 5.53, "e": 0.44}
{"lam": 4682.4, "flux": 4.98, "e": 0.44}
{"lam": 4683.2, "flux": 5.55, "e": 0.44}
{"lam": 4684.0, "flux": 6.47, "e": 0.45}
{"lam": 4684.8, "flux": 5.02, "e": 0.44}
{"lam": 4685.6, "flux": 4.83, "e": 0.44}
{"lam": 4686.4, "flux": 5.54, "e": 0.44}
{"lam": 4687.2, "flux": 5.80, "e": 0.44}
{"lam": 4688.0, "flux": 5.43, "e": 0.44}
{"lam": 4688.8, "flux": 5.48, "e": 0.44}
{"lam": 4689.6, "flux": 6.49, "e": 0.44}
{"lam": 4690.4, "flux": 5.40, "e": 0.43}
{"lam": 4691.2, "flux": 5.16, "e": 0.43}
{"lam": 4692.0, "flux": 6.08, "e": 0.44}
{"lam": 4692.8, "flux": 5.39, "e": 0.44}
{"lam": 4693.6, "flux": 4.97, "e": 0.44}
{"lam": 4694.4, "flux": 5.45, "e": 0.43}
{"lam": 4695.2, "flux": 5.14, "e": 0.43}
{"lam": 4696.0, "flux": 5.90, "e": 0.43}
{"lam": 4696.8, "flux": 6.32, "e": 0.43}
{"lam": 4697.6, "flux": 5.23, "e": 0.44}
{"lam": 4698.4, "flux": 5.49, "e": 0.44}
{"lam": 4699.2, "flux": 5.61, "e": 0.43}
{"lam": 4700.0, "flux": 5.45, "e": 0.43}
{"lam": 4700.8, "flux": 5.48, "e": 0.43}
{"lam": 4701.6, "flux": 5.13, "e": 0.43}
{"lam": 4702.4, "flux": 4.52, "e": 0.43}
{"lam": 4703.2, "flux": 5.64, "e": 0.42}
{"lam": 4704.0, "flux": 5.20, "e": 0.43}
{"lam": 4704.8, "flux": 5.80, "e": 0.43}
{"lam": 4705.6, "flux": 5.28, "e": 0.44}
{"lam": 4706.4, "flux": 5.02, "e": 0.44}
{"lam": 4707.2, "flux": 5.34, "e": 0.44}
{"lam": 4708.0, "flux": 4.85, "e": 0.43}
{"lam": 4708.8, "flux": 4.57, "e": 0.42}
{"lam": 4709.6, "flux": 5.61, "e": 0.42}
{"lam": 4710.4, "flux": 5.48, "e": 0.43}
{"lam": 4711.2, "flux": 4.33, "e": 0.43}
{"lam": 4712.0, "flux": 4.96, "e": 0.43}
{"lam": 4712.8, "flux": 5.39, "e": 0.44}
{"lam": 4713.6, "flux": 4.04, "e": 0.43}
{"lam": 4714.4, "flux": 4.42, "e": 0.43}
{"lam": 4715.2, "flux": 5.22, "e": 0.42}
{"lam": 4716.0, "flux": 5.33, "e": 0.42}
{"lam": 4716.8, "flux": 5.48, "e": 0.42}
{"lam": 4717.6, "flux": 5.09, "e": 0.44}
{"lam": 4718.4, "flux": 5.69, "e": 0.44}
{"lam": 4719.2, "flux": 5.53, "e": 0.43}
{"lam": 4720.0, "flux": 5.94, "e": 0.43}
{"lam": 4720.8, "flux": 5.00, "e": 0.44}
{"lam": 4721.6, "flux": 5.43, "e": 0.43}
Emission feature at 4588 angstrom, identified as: C III]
